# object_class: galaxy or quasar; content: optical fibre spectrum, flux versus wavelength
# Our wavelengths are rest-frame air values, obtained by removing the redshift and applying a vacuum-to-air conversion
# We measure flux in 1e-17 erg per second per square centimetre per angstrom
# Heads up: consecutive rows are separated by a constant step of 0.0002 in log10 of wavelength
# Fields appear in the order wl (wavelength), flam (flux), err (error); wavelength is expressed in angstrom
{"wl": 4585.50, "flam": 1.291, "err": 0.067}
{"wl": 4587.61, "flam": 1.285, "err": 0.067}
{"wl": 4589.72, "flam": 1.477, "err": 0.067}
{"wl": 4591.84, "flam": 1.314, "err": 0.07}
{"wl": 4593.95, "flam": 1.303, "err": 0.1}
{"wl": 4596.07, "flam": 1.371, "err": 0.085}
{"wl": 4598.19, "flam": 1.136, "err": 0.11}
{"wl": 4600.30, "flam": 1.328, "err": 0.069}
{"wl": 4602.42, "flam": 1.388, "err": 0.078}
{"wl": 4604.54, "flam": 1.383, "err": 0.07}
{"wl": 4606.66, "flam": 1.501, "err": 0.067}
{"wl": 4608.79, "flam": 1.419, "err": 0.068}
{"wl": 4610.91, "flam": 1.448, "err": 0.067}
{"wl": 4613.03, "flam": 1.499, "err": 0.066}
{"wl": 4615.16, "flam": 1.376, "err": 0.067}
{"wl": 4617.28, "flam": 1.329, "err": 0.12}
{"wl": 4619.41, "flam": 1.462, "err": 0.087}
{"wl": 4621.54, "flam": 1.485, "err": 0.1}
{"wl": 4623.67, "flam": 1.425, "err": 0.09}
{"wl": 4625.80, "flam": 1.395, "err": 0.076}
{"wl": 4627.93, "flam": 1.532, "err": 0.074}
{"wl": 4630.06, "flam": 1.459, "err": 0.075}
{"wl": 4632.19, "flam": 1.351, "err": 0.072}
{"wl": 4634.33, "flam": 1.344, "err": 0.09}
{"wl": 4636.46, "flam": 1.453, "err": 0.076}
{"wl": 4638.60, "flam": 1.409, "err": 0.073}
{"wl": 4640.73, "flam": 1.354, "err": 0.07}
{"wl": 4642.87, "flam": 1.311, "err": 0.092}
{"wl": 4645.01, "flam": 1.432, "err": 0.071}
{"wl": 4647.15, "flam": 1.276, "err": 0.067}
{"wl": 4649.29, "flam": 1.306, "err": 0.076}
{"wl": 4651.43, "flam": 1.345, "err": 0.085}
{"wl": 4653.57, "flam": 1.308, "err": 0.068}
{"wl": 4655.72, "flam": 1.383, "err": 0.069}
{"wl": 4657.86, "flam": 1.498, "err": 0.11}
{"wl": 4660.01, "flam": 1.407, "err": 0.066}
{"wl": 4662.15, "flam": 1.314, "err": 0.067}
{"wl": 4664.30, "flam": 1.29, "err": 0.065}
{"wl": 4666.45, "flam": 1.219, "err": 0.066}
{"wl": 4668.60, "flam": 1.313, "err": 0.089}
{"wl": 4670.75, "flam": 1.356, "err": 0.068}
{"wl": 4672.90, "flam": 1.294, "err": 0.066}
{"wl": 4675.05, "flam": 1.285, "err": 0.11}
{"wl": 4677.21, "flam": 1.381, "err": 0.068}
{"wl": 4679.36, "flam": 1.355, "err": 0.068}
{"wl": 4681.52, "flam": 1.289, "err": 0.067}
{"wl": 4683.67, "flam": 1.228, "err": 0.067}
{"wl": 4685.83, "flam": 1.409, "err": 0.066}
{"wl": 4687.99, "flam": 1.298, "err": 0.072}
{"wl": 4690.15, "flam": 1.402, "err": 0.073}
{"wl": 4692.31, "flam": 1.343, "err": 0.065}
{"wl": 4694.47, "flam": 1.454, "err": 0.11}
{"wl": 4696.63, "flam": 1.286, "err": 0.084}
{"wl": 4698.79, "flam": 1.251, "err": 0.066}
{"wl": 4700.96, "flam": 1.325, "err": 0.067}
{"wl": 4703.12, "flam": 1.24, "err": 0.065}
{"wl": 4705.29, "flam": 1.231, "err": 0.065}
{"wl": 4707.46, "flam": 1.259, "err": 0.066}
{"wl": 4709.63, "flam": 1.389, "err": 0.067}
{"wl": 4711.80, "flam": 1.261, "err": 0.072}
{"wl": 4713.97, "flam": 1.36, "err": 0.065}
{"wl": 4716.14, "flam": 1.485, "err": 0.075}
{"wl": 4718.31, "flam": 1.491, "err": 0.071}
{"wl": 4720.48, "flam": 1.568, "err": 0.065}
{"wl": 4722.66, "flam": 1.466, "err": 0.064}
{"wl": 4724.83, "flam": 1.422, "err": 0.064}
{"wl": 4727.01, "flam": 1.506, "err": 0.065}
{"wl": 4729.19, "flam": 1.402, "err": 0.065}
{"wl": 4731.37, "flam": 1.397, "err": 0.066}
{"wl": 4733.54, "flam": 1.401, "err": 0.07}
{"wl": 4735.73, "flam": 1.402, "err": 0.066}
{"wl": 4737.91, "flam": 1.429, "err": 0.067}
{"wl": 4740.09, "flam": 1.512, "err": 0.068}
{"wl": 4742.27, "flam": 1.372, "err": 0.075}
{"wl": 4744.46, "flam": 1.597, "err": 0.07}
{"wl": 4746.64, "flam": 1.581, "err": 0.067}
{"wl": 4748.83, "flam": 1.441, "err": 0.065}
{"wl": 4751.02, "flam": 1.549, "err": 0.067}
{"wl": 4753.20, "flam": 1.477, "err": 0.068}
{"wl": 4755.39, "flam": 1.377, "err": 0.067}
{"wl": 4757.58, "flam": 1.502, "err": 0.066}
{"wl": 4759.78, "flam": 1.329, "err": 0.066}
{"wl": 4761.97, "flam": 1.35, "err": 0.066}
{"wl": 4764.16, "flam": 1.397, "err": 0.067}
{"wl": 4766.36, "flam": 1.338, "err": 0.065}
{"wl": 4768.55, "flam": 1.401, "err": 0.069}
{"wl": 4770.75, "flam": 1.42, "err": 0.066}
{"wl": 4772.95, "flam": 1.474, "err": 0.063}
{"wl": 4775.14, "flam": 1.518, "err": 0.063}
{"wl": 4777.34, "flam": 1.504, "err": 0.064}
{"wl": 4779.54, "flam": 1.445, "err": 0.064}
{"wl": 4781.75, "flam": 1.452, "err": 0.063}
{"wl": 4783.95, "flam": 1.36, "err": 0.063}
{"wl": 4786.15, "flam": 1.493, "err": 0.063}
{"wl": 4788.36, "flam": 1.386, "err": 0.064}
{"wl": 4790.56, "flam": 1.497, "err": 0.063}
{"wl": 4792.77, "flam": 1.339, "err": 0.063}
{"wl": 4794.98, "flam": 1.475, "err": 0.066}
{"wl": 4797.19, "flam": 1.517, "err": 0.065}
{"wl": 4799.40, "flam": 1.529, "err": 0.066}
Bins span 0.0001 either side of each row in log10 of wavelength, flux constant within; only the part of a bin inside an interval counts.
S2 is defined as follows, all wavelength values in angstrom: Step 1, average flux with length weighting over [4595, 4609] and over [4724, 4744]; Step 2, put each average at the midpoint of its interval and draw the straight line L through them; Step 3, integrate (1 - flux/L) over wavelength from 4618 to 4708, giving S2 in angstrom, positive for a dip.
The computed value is 2.5 angstrom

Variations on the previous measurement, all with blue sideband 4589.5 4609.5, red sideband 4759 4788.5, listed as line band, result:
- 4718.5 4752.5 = -1.53 angstrom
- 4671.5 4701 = 1.26 angstrom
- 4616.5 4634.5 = -0.79 angstrom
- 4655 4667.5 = 0.25 angstrom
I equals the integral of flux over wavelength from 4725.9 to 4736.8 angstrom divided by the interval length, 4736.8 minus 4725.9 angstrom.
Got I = 1.42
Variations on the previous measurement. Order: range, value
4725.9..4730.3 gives 1.45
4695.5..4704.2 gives 1.28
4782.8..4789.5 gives 1.42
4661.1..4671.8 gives 1.3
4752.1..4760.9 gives 1.42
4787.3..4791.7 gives 1.44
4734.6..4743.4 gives 1.43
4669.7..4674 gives 1.33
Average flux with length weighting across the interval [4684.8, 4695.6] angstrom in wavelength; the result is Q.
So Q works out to 1.38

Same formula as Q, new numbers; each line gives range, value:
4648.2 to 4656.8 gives 1.34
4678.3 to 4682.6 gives 1.32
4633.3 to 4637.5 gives 1.4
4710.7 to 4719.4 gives 1.4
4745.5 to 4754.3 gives 1.51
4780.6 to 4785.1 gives 1.41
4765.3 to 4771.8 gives 1.39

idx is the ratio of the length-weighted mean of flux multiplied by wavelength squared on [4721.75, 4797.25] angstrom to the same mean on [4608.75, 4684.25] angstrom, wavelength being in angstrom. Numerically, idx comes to 1.10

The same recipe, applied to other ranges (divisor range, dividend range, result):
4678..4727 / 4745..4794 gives 1.09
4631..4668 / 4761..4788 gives 1.11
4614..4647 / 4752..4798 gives 1.08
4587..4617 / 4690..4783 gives 1.09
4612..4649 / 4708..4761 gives 1.08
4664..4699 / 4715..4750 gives 1.13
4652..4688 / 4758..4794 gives 1.12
